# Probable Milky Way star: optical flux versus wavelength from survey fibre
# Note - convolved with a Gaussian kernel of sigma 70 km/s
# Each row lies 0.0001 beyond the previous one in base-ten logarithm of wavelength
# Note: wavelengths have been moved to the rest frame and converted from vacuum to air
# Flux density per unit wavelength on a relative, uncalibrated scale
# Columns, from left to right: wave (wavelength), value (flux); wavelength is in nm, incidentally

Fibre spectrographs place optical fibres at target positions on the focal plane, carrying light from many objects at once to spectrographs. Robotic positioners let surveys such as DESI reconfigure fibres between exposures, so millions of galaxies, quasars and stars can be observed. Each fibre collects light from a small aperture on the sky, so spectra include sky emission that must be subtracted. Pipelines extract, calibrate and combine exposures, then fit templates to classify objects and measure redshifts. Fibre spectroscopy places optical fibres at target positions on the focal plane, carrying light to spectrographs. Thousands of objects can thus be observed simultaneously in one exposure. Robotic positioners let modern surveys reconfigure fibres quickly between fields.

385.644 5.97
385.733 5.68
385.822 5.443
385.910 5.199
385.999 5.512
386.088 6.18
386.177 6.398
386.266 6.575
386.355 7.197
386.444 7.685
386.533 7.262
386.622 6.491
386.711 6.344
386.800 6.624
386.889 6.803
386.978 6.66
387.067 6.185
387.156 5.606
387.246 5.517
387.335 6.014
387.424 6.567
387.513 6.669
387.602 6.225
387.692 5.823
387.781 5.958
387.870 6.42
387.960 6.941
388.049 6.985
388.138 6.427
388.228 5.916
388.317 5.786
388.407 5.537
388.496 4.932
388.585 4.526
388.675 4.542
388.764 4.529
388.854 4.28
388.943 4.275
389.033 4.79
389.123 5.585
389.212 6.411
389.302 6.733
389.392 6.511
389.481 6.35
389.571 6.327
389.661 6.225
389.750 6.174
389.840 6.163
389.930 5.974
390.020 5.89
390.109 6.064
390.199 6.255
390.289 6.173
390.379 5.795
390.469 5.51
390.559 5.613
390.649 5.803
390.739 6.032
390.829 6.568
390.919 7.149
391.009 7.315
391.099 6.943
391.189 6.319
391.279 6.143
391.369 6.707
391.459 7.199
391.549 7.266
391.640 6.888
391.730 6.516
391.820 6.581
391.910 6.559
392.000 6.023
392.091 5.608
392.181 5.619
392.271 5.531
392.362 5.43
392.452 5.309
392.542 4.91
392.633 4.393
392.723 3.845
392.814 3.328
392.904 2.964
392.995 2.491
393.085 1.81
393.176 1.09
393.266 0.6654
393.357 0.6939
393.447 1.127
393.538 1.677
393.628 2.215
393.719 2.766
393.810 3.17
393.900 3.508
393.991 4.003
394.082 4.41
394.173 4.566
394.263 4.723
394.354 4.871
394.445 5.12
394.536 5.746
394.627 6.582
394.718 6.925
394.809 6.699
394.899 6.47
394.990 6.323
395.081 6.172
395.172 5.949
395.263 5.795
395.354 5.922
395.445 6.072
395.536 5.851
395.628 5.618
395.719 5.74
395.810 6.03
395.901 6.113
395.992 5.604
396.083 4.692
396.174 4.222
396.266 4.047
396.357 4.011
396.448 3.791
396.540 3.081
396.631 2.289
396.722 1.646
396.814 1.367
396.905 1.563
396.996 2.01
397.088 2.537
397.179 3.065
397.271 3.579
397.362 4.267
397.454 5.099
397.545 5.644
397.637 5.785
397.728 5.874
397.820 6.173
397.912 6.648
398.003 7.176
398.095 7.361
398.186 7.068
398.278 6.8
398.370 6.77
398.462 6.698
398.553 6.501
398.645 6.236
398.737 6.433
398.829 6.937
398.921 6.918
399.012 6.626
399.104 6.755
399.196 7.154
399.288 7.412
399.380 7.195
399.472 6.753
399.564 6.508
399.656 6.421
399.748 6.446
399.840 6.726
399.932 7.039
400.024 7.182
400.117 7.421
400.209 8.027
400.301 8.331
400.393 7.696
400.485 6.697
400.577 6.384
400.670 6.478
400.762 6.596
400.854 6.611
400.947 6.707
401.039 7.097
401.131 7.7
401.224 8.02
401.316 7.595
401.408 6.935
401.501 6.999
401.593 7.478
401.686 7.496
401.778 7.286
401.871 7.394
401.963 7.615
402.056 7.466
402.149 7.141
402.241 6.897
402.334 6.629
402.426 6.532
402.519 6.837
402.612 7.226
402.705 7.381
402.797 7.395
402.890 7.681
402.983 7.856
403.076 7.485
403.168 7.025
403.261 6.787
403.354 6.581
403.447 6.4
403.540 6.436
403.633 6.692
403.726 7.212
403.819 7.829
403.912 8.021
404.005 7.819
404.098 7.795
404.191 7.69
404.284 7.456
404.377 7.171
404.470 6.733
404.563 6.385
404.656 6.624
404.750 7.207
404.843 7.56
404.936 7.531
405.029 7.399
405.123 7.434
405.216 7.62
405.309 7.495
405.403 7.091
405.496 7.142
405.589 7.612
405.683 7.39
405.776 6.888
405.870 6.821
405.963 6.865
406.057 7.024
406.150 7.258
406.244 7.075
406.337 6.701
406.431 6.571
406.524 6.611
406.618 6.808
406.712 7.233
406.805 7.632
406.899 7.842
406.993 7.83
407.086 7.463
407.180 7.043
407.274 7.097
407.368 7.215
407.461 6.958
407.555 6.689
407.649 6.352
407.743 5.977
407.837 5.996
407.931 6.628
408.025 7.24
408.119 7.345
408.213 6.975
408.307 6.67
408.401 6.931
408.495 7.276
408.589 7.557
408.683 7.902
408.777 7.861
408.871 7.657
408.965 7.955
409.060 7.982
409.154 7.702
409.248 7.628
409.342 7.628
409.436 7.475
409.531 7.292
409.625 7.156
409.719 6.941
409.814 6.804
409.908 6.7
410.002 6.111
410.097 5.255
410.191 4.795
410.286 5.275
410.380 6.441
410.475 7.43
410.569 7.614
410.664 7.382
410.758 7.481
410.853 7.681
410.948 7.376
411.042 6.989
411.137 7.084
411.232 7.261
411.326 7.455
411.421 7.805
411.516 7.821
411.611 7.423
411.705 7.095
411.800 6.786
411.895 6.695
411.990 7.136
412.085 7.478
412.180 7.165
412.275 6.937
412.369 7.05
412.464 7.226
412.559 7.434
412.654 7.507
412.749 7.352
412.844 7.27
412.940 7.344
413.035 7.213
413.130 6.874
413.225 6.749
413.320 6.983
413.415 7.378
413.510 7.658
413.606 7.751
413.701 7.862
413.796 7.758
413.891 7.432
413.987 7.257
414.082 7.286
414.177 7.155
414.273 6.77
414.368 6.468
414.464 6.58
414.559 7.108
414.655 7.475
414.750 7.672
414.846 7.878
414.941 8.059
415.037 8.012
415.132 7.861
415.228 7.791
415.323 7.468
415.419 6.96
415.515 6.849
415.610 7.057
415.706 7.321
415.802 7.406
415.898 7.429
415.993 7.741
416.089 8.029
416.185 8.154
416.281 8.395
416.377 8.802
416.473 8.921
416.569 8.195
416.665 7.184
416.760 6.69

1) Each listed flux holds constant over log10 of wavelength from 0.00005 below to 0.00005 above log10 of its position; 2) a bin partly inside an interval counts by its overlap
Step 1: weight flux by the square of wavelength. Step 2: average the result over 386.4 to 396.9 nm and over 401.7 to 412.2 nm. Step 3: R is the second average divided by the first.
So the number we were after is 1.5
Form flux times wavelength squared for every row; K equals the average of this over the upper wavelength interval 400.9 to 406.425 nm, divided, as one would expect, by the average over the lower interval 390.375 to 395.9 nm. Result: 1.5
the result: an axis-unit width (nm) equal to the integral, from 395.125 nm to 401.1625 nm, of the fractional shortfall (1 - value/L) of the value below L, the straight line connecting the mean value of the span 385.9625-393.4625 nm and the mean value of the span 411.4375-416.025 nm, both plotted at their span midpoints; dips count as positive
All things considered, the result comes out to 0.444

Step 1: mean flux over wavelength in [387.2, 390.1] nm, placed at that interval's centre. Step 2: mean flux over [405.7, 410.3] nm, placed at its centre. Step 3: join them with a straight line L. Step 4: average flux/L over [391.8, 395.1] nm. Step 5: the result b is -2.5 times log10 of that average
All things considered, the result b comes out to 0.39 mag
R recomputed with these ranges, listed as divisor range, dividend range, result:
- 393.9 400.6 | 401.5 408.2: 1.31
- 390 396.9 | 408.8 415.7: 1.61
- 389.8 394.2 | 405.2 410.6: 1.56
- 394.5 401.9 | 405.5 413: 1.25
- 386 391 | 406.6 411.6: 1.30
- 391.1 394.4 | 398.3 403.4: 1.68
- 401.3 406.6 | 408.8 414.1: 1.04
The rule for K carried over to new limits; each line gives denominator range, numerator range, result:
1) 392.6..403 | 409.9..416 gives 1.38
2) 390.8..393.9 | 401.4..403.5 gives 1.62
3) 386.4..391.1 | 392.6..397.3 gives 0.68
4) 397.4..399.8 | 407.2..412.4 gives 1.13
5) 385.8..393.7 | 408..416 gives 1.46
